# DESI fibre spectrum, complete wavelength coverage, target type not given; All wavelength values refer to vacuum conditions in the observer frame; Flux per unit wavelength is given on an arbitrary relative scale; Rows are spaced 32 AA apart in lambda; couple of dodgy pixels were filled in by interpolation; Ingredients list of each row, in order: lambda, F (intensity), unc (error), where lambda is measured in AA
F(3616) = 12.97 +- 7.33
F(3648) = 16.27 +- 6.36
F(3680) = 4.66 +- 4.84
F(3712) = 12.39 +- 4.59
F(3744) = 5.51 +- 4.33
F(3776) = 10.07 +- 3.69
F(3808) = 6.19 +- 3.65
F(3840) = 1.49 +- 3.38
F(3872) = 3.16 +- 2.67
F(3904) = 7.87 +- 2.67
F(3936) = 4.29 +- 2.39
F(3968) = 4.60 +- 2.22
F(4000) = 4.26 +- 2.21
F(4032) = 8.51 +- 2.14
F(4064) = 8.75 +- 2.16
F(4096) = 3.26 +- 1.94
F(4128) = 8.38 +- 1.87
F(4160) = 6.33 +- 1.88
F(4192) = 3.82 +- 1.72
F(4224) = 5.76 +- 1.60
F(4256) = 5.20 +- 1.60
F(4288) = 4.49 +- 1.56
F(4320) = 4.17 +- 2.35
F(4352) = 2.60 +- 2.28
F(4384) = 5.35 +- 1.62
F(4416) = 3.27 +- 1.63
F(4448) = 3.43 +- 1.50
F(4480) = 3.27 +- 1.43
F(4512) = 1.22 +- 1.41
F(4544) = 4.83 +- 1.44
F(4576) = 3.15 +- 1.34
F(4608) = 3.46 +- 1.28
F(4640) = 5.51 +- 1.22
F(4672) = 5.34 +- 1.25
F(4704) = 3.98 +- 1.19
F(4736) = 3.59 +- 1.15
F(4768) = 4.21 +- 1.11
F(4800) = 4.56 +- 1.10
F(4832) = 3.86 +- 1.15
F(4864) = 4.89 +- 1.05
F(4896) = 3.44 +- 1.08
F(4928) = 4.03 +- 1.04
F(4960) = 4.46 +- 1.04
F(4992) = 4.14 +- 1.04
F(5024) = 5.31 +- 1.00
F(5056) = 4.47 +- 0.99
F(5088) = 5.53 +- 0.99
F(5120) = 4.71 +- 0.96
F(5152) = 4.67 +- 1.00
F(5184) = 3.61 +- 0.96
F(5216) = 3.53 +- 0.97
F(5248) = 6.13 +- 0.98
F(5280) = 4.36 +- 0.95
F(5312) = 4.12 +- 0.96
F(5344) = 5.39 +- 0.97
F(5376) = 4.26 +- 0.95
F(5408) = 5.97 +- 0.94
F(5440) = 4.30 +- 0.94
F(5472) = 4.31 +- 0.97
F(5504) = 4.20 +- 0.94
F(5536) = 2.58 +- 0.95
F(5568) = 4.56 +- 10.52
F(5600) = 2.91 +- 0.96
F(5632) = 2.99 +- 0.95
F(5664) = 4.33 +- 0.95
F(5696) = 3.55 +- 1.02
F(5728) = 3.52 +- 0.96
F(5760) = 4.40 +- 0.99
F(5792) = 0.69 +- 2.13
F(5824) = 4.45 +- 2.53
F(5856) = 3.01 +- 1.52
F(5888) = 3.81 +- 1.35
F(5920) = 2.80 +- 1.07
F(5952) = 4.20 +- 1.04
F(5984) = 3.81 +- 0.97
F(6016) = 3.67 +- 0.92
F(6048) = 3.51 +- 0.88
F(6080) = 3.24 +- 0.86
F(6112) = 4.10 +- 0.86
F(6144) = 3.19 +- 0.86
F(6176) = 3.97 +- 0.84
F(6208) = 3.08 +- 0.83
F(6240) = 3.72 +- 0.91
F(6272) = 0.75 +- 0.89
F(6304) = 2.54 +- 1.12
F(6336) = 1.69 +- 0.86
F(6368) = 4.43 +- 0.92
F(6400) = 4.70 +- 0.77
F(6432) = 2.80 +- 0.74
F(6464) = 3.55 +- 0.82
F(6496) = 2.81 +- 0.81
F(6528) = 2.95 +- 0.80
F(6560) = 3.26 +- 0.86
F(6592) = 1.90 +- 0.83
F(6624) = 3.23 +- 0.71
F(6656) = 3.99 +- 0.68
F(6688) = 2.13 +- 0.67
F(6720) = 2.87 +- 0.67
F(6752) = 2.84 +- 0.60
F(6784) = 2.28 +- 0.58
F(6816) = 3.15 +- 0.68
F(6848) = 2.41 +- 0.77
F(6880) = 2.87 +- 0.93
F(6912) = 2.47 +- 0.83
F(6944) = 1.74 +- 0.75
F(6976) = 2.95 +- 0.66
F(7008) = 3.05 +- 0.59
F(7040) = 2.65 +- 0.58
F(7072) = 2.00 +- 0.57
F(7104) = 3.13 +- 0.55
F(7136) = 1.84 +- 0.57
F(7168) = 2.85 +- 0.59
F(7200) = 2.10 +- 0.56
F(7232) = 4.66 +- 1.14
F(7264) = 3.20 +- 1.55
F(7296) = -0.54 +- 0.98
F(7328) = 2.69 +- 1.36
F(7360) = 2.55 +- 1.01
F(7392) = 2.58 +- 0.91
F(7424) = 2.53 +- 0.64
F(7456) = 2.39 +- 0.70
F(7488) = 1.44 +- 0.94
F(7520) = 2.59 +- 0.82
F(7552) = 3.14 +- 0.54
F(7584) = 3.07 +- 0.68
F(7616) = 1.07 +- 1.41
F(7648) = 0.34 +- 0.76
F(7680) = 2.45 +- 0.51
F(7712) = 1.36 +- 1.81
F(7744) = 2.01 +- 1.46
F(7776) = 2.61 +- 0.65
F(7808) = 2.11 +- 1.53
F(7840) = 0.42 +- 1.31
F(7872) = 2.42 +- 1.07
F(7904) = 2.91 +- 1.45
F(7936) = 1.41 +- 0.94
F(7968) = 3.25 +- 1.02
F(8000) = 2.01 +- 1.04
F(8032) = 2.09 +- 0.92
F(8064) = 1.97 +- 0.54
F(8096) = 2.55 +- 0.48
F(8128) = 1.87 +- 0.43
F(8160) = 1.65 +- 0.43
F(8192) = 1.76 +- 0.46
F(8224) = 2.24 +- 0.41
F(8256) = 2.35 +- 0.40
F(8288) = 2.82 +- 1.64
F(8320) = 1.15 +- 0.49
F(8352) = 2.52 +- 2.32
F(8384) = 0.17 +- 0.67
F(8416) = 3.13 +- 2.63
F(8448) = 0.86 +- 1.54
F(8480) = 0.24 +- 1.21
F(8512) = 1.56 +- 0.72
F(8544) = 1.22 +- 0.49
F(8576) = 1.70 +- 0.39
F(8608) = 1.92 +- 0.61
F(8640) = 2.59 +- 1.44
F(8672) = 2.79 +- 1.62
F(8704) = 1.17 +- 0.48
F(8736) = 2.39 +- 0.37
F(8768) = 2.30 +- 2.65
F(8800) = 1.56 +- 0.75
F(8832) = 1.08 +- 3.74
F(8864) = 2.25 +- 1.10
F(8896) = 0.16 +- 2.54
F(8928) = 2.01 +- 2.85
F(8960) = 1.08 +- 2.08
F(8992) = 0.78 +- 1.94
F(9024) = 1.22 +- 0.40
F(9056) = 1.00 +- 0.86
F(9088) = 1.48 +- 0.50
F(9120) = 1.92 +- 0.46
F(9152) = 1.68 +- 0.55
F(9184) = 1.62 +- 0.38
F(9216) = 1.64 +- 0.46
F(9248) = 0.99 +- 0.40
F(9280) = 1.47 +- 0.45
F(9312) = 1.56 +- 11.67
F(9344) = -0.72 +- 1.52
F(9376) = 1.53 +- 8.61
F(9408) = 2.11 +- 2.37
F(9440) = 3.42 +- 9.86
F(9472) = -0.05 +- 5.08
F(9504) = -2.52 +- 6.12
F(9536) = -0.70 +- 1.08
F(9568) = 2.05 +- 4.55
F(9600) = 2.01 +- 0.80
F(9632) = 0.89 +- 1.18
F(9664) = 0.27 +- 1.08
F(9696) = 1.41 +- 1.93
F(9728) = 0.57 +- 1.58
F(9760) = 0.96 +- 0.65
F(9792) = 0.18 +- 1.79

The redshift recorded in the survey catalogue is 0.269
